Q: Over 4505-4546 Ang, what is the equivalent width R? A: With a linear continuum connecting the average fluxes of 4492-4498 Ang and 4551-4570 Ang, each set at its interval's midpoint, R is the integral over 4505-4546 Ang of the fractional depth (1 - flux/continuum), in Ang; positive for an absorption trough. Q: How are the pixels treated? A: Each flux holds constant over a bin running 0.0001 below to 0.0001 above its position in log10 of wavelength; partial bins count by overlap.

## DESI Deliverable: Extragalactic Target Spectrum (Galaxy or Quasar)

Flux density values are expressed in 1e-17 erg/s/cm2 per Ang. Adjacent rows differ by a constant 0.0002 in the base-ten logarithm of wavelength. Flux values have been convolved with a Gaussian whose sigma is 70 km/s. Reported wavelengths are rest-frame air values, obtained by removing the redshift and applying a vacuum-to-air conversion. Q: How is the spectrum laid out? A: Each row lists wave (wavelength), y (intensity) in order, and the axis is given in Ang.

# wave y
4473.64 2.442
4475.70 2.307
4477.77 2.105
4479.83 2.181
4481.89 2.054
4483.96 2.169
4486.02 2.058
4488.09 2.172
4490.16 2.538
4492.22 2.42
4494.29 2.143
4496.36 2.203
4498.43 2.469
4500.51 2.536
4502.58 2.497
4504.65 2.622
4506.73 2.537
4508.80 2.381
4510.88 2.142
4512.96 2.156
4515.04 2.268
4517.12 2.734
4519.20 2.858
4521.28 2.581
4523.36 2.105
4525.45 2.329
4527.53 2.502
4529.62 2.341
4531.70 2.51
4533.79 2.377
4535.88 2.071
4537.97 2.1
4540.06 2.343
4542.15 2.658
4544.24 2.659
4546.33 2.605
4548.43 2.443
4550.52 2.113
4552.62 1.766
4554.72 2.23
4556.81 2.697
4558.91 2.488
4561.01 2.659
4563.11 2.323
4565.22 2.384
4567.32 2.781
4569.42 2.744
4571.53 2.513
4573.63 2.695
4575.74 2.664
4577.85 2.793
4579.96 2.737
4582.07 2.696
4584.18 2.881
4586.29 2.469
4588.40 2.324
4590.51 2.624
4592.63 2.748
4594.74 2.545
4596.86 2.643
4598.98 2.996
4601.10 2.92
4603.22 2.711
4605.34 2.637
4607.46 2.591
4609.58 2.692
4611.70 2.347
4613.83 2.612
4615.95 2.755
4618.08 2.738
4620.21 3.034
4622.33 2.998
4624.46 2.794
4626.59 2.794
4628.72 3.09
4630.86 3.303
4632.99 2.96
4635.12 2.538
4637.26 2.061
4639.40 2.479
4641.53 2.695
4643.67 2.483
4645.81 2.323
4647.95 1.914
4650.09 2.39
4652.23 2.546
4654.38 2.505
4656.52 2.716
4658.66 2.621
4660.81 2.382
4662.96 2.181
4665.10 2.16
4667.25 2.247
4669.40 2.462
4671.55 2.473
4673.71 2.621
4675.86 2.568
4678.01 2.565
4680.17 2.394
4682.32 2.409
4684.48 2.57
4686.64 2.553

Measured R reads -1.25 Ang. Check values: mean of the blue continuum 2.25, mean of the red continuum 2.44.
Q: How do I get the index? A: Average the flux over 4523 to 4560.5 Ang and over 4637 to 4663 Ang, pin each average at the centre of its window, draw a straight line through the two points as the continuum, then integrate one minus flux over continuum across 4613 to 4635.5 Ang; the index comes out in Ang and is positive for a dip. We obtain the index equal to -4.4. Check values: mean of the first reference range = 2.36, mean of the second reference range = 2.43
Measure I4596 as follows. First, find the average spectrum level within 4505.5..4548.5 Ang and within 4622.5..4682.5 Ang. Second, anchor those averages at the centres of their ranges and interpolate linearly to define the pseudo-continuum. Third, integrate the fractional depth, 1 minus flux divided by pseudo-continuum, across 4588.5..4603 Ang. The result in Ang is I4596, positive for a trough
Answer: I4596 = -1.4 Ang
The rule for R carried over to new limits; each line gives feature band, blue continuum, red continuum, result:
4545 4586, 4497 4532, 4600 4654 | 0.0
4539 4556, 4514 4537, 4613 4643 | 1.0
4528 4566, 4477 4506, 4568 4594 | 2.2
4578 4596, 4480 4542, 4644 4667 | -2.1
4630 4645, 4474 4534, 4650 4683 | -1.2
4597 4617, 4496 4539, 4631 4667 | -2.1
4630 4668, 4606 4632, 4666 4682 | 2.3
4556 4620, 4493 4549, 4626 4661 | -3.8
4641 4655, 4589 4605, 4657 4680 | 0.7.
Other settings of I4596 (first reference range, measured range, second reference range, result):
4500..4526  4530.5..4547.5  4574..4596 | 0.7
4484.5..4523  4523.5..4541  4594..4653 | 1.1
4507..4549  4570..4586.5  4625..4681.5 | -1.6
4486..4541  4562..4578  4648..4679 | -1.3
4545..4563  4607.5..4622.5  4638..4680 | -1.9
